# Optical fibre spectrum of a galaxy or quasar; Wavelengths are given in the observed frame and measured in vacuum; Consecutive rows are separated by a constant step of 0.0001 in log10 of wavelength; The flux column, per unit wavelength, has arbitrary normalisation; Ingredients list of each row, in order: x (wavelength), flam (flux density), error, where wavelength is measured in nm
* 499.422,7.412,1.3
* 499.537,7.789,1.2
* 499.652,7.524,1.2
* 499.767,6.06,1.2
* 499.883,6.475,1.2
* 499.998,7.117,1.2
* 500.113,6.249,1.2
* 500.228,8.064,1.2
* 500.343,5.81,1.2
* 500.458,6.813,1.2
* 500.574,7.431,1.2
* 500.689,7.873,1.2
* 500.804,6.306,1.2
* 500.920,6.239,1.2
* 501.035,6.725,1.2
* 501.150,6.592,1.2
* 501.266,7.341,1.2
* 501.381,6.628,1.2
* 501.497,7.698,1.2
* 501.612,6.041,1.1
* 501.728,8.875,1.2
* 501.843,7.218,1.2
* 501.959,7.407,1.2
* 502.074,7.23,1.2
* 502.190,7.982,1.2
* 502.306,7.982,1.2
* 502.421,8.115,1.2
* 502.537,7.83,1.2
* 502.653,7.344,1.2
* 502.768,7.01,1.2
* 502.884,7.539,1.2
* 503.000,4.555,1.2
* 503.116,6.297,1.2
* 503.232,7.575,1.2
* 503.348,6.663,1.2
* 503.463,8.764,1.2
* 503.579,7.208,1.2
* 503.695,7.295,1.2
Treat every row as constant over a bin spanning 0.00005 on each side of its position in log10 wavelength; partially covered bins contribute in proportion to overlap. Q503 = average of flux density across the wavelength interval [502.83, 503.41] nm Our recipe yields 6.54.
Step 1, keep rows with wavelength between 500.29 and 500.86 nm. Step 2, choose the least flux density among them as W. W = 5.81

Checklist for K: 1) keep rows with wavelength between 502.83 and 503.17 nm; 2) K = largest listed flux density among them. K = 7.539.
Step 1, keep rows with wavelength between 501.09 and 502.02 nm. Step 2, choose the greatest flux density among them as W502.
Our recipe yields 8.875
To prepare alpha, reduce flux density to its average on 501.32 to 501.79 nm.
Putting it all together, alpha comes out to 7.32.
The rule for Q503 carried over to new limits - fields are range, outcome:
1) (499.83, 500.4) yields 6.75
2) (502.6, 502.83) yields 7.2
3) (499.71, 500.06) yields 6.54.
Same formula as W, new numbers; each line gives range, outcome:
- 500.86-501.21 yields 6.239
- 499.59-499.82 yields 6.06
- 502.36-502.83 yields 7.01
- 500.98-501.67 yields 6.041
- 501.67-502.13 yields 7.218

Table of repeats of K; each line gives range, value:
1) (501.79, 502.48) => 8.115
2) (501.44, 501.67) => 7.698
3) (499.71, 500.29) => 8.064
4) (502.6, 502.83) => 7.344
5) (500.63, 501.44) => 7.873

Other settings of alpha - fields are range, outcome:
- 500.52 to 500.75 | 7.65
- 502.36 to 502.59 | 7.99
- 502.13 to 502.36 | 7.95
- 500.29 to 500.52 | 6.32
